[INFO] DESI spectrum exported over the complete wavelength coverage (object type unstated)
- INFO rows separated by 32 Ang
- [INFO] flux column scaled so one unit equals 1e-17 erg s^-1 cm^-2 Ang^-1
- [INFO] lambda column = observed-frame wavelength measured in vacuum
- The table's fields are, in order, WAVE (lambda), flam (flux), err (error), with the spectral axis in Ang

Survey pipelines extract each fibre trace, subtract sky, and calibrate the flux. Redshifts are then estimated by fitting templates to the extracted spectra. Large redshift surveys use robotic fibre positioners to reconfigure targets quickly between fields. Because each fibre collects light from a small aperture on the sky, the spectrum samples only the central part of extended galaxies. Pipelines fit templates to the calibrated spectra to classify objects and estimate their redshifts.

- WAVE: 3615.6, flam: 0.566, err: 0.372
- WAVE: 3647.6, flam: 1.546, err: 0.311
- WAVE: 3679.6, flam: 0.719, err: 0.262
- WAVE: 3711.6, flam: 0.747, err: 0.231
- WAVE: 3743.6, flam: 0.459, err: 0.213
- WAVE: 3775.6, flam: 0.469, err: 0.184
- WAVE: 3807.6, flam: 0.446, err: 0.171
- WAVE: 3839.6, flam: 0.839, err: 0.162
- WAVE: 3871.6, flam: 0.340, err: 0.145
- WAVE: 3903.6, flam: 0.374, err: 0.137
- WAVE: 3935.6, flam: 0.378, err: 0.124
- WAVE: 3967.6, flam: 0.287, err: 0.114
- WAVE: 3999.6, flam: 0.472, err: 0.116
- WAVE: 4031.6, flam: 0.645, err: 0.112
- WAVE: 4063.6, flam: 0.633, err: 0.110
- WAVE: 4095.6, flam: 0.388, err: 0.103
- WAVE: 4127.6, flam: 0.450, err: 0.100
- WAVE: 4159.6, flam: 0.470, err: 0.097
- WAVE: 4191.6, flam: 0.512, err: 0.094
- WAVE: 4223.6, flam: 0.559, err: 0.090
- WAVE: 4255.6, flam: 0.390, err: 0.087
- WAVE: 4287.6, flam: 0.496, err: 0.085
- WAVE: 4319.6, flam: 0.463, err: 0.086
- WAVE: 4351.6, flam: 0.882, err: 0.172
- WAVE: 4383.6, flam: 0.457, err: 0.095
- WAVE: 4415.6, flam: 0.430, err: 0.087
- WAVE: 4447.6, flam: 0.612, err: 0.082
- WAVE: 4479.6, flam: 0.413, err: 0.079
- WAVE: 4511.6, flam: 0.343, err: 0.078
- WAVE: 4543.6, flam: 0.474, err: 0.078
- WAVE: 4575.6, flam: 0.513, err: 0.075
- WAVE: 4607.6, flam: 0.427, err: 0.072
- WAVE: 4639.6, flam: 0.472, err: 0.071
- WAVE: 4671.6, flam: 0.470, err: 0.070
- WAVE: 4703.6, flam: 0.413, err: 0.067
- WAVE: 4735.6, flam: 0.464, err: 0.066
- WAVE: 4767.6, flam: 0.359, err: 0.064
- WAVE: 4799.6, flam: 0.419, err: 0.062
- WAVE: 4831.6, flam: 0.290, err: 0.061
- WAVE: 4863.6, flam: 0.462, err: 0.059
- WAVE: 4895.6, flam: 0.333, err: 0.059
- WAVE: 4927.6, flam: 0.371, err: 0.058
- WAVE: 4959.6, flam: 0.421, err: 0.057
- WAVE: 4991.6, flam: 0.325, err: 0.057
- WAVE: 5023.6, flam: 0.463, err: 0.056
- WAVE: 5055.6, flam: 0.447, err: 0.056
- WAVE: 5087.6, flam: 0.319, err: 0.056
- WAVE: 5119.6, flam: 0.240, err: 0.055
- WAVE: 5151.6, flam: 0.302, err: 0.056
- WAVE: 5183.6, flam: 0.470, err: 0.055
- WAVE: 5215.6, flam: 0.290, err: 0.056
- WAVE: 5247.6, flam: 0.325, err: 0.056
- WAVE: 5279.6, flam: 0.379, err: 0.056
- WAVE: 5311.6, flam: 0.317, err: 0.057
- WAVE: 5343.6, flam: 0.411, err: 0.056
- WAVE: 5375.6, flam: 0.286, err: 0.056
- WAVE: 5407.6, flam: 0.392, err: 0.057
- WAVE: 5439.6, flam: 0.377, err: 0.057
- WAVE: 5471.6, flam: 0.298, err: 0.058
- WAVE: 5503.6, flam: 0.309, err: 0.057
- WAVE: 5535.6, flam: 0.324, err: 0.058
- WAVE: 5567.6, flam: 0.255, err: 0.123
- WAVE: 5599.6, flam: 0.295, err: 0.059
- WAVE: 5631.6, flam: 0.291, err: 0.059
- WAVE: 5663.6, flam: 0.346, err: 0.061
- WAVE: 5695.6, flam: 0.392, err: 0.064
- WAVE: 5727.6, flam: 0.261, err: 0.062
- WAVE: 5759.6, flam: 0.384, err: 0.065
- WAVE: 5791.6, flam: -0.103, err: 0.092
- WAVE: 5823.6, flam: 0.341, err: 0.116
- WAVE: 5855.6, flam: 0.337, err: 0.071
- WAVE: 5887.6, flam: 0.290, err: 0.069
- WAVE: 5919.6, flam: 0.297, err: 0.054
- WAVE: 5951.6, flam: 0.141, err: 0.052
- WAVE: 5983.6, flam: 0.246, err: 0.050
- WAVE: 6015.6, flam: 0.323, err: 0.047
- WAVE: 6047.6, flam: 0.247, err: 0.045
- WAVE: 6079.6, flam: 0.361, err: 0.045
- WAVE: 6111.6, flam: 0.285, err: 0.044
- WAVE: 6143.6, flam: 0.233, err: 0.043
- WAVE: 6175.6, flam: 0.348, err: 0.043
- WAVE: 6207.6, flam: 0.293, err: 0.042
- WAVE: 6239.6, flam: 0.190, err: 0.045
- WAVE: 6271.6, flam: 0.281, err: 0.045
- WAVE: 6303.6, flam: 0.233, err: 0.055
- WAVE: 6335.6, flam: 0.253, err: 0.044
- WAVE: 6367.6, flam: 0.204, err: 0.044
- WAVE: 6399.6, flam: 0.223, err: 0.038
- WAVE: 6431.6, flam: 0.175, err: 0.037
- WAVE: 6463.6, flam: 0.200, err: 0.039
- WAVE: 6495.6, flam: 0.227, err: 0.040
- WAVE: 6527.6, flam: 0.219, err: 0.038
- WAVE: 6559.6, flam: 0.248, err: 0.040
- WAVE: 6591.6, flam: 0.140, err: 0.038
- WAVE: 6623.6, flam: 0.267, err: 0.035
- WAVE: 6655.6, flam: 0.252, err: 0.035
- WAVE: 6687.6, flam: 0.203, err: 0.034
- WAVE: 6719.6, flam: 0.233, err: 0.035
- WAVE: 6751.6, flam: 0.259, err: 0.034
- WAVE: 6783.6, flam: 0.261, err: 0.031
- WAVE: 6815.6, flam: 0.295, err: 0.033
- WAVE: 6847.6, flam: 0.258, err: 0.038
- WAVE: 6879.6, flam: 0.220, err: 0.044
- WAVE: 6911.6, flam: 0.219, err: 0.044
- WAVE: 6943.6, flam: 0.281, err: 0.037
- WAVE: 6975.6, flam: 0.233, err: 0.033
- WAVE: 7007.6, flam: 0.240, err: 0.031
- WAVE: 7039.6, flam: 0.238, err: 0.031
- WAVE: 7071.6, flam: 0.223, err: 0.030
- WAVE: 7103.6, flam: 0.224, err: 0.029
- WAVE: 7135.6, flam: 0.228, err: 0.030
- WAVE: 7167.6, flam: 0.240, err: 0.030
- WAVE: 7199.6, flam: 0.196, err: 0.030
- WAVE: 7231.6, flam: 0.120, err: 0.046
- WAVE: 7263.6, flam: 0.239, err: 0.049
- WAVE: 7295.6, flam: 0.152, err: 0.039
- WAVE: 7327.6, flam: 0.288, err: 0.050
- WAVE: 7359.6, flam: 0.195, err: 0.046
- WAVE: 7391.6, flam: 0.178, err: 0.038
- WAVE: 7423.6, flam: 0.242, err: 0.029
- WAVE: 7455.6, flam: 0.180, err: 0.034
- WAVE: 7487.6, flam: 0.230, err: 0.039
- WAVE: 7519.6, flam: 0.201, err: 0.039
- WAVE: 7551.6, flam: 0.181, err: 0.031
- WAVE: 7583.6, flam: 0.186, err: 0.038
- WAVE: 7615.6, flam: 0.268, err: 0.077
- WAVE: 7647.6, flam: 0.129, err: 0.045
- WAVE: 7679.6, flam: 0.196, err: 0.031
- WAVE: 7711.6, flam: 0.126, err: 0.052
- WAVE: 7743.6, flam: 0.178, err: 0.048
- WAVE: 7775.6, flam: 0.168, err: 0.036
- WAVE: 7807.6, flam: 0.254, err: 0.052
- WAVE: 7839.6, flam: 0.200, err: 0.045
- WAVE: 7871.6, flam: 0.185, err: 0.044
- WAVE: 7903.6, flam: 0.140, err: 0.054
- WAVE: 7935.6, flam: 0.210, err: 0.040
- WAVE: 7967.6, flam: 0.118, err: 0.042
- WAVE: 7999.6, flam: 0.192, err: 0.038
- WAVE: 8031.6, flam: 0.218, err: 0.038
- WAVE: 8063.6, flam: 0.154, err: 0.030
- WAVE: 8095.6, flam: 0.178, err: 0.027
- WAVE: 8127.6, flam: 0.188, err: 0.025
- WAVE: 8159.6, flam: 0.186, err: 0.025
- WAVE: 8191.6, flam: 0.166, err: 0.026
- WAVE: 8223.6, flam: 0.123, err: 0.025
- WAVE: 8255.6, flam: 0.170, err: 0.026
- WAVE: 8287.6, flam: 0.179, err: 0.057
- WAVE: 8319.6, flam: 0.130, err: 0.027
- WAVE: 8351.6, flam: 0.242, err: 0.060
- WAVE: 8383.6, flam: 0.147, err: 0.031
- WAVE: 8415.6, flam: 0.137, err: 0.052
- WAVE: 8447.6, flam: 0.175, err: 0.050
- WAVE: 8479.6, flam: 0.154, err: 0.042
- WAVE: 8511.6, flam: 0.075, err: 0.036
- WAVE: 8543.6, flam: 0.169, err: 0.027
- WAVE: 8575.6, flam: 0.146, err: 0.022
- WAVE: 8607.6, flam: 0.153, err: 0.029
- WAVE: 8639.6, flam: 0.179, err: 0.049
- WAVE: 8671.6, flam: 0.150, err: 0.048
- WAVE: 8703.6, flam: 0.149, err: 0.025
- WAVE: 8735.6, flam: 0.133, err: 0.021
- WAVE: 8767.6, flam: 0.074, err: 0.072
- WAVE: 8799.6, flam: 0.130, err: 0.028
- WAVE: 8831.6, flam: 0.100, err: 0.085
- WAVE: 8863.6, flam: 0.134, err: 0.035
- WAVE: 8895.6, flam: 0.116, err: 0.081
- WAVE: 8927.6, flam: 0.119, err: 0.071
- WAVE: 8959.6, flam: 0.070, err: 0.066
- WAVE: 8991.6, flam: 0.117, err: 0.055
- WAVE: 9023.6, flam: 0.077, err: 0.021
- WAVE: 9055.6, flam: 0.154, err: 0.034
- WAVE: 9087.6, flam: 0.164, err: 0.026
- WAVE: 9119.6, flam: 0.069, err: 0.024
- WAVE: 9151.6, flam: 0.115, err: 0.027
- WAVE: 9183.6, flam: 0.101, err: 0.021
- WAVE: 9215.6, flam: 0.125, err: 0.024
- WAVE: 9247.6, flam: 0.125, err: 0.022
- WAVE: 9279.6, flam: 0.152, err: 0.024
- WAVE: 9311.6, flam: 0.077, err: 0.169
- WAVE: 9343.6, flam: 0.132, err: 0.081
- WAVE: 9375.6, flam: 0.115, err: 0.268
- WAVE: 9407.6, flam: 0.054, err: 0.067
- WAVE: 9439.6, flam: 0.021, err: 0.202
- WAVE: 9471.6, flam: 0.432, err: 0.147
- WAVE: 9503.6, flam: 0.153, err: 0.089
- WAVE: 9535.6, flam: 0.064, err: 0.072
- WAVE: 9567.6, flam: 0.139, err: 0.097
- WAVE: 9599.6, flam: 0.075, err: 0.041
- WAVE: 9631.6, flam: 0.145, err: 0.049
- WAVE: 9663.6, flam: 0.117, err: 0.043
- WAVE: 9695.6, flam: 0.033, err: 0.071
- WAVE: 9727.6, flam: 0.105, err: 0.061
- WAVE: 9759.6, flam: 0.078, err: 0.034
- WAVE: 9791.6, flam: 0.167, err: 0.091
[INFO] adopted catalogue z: 1.543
